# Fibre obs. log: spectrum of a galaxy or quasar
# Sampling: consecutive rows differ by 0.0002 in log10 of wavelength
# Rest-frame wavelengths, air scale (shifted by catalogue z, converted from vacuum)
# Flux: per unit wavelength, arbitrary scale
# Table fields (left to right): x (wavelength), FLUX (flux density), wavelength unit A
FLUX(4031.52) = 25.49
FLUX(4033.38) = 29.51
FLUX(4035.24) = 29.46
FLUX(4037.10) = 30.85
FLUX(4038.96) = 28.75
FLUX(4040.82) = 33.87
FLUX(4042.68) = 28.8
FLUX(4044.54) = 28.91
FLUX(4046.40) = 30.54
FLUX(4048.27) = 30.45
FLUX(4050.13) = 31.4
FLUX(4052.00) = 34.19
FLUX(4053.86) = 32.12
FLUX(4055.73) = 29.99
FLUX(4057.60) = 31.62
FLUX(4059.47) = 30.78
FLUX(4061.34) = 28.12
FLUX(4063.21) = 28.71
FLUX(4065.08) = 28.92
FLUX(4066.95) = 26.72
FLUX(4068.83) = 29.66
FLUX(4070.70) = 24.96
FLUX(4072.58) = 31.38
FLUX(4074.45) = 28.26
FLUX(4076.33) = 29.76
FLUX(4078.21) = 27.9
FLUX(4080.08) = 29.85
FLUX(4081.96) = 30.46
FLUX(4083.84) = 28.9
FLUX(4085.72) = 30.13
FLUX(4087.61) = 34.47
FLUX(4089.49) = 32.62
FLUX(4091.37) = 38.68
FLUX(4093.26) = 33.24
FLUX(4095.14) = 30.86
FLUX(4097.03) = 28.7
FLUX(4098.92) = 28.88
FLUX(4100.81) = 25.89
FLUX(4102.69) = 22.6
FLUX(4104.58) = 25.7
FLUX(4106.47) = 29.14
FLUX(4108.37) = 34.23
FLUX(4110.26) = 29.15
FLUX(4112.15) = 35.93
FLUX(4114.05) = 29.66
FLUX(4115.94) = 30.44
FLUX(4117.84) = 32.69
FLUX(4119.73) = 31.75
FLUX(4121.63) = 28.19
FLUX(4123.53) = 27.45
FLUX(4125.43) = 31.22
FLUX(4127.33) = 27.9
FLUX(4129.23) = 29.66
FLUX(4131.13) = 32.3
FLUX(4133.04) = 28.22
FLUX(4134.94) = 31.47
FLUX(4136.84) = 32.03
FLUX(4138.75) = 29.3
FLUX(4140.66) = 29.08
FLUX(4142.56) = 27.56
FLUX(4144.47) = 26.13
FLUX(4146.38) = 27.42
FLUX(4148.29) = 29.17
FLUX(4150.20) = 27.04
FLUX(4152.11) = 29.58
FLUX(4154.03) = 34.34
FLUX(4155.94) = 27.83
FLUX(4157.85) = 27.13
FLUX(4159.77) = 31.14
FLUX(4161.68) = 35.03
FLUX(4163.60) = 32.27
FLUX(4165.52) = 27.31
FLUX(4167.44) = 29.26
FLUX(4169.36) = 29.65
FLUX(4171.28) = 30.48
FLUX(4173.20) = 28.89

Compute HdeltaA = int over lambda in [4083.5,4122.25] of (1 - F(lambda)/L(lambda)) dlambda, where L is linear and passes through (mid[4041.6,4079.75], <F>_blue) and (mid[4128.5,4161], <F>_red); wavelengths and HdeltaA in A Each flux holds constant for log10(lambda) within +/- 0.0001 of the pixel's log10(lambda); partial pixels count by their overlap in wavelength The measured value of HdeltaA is -1.4 A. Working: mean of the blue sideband 29.7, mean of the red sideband 29.4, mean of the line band 30.6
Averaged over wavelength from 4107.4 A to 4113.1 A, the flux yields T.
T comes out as 33.1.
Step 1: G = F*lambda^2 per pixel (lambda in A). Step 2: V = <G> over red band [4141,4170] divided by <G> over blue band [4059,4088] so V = 1.05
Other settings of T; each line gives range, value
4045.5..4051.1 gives 30.8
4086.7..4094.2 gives 34.8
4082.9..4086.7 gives 29.5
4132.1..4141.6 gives 30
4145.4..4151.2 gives 27.9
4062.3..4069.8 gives 28.5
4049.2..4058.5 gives 31.9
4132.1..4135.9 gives 29.9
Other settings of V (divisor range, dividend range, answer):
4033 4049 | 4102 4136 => 1.03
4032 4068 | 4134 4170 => 1.03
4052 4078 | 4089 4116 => 1.05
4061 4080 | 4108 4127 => 1.11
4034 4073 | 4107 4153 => 1.03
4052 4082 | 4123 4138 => 1.05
